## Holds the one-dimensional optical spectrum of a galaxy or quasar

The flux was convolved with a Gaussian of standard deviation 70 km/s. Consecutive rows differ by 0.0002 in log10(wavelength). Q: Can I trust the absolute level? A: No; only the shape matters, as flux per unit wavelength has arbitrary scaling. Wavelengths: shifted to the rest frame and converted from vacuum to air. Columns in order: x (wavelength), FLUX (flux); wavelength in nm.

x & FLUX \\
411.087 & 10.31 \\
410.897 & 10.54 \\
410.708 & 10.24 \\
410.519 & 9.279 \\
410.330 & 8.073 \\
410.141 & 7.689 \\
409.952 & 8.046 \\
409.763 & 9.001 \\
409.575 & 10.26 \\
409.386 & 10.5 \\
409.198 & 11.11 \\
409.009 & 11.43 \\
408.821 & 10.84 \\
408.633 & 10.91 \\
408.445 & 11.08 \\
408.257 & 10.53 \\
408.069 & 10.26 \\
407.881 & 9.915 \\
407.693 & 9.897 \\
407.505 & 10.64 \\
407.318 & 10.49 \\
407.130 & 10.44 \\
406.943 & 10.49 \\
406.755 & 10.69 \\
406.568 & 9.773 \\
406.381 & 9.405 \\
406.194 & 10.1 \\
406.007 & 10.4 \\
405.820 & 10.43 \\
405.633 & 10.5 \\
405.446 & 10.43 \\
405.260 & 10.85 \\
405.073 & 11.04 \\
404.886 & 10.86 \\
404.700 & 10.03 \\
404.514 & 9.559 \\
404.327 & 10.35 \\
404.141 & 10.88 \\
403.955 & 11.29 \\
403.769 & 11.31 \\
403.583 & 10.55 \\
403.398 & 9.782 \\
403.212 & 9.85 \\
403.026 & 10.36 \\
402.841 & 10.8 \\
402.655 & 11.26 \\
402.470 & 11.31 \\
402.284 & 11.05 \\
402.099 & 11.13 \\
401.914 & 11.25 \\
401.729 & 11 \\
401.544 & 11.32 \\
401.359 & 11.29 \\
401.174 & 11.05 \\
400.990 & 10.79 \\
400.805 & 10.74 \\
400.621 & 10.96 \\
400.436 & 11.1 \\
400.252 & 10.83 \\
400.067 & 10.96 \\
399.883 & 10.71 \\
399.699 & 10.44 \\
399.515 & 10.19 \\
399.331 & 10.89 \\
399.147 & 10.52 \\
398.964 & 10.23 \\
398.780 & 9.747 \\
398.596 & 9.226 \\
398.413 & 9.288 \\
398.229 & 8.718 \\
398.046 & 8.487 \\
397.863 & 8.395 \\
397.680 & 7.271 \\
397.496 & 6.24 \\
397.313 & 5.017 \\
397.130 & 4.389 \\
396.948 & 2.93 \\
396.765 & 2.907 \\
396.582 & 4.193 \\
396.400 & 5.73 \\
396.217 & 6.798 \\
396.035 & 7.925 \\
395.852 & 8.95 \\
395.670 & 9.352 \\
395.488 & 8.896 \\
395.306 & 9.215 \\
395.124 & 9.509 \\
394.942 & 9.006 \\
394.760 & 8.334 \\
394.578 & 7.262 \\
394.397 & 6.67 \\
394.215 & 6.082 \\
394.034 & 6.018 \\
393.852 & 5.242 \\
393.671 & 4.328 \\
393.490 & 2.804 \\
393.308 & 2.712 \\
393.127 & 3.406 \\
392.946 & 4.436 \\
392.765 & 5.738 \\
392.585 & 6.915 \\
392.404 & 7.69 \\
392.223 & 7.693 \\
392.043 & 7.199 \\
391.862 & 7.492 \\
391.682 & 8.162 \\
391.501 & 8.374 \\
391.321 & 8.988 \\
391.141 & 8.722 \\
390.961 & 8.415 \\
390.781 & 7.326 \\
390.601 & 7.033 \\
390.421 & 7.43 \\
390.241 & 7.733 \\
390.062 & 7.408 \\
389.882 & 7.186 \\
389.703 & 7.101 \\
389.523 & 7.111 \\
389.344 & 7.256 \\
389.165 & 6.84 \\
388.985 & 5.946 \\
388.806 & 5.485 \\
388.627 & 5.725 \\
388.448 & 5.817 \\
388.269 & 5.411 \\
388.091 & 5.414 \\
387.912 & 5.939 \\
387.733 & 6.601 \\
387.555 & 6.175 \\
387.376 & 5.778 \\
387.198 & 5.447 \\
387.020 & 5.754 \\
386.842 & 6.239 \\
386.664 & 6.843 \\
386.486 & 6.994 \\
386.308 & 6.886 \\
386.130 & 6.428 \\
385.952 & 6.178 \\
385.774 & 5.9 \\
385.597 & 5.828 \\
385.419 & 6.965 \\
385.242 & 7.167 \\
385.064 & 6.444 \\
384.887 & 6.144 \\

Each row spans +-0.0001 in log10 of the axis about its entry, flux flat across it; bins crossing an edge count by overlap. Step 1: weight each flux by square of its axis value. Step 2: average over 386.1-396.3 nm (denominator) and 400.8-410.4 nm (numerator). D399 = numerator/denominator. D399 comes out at 1.65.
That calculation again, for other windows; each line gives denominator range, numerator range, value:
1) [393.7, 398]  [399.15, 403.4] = 1.64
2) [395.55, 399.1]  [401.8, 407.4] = 1.52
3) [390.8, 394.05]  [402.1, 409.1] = 1.77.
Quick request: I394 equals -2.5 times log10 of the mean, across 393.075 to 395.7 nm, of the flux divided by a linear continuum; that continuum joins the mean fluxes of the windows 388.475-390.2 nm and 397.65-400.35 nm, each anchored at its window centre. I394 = 0.263 mag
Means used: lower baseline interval 6.67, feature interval 6.58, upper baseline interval 9.79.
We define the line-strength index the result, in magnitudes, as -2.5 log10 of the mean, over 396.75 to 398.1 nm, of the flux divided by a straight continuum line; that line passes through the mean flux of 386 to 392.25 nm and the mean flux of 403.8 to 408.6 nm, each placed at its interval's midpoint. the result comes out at 0.43 mag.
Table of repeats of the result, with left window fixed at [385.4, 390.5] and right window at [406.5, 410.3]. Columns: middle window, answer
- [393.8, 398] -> 0.15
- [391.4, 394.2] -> 0.23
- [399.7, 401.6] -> -0.24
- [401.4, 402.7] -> -0.24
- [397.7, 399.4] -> -0.13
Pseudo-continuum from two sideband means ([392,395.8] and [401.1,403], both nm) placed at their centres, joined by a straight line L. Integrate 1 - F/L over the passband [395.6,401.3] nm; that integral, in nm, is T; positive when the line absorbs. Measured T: 0.41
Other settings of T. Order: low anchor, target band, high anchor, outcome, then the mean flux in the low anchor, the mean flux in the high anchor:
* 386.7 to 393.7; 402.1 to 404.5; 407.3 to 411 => -0.48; 6.46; 10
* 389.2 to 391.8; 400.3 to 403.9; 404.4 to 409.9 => -0.50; 7.71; 10.4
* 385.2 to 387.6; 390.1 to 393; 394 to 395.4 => -0.10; 6.31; 7.84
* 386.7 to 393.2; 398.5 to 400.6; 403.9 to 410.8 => -0.44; 6.72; 10.2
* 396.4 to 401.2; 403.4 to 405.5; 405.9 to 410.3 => -0.24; 8.62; 10.1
